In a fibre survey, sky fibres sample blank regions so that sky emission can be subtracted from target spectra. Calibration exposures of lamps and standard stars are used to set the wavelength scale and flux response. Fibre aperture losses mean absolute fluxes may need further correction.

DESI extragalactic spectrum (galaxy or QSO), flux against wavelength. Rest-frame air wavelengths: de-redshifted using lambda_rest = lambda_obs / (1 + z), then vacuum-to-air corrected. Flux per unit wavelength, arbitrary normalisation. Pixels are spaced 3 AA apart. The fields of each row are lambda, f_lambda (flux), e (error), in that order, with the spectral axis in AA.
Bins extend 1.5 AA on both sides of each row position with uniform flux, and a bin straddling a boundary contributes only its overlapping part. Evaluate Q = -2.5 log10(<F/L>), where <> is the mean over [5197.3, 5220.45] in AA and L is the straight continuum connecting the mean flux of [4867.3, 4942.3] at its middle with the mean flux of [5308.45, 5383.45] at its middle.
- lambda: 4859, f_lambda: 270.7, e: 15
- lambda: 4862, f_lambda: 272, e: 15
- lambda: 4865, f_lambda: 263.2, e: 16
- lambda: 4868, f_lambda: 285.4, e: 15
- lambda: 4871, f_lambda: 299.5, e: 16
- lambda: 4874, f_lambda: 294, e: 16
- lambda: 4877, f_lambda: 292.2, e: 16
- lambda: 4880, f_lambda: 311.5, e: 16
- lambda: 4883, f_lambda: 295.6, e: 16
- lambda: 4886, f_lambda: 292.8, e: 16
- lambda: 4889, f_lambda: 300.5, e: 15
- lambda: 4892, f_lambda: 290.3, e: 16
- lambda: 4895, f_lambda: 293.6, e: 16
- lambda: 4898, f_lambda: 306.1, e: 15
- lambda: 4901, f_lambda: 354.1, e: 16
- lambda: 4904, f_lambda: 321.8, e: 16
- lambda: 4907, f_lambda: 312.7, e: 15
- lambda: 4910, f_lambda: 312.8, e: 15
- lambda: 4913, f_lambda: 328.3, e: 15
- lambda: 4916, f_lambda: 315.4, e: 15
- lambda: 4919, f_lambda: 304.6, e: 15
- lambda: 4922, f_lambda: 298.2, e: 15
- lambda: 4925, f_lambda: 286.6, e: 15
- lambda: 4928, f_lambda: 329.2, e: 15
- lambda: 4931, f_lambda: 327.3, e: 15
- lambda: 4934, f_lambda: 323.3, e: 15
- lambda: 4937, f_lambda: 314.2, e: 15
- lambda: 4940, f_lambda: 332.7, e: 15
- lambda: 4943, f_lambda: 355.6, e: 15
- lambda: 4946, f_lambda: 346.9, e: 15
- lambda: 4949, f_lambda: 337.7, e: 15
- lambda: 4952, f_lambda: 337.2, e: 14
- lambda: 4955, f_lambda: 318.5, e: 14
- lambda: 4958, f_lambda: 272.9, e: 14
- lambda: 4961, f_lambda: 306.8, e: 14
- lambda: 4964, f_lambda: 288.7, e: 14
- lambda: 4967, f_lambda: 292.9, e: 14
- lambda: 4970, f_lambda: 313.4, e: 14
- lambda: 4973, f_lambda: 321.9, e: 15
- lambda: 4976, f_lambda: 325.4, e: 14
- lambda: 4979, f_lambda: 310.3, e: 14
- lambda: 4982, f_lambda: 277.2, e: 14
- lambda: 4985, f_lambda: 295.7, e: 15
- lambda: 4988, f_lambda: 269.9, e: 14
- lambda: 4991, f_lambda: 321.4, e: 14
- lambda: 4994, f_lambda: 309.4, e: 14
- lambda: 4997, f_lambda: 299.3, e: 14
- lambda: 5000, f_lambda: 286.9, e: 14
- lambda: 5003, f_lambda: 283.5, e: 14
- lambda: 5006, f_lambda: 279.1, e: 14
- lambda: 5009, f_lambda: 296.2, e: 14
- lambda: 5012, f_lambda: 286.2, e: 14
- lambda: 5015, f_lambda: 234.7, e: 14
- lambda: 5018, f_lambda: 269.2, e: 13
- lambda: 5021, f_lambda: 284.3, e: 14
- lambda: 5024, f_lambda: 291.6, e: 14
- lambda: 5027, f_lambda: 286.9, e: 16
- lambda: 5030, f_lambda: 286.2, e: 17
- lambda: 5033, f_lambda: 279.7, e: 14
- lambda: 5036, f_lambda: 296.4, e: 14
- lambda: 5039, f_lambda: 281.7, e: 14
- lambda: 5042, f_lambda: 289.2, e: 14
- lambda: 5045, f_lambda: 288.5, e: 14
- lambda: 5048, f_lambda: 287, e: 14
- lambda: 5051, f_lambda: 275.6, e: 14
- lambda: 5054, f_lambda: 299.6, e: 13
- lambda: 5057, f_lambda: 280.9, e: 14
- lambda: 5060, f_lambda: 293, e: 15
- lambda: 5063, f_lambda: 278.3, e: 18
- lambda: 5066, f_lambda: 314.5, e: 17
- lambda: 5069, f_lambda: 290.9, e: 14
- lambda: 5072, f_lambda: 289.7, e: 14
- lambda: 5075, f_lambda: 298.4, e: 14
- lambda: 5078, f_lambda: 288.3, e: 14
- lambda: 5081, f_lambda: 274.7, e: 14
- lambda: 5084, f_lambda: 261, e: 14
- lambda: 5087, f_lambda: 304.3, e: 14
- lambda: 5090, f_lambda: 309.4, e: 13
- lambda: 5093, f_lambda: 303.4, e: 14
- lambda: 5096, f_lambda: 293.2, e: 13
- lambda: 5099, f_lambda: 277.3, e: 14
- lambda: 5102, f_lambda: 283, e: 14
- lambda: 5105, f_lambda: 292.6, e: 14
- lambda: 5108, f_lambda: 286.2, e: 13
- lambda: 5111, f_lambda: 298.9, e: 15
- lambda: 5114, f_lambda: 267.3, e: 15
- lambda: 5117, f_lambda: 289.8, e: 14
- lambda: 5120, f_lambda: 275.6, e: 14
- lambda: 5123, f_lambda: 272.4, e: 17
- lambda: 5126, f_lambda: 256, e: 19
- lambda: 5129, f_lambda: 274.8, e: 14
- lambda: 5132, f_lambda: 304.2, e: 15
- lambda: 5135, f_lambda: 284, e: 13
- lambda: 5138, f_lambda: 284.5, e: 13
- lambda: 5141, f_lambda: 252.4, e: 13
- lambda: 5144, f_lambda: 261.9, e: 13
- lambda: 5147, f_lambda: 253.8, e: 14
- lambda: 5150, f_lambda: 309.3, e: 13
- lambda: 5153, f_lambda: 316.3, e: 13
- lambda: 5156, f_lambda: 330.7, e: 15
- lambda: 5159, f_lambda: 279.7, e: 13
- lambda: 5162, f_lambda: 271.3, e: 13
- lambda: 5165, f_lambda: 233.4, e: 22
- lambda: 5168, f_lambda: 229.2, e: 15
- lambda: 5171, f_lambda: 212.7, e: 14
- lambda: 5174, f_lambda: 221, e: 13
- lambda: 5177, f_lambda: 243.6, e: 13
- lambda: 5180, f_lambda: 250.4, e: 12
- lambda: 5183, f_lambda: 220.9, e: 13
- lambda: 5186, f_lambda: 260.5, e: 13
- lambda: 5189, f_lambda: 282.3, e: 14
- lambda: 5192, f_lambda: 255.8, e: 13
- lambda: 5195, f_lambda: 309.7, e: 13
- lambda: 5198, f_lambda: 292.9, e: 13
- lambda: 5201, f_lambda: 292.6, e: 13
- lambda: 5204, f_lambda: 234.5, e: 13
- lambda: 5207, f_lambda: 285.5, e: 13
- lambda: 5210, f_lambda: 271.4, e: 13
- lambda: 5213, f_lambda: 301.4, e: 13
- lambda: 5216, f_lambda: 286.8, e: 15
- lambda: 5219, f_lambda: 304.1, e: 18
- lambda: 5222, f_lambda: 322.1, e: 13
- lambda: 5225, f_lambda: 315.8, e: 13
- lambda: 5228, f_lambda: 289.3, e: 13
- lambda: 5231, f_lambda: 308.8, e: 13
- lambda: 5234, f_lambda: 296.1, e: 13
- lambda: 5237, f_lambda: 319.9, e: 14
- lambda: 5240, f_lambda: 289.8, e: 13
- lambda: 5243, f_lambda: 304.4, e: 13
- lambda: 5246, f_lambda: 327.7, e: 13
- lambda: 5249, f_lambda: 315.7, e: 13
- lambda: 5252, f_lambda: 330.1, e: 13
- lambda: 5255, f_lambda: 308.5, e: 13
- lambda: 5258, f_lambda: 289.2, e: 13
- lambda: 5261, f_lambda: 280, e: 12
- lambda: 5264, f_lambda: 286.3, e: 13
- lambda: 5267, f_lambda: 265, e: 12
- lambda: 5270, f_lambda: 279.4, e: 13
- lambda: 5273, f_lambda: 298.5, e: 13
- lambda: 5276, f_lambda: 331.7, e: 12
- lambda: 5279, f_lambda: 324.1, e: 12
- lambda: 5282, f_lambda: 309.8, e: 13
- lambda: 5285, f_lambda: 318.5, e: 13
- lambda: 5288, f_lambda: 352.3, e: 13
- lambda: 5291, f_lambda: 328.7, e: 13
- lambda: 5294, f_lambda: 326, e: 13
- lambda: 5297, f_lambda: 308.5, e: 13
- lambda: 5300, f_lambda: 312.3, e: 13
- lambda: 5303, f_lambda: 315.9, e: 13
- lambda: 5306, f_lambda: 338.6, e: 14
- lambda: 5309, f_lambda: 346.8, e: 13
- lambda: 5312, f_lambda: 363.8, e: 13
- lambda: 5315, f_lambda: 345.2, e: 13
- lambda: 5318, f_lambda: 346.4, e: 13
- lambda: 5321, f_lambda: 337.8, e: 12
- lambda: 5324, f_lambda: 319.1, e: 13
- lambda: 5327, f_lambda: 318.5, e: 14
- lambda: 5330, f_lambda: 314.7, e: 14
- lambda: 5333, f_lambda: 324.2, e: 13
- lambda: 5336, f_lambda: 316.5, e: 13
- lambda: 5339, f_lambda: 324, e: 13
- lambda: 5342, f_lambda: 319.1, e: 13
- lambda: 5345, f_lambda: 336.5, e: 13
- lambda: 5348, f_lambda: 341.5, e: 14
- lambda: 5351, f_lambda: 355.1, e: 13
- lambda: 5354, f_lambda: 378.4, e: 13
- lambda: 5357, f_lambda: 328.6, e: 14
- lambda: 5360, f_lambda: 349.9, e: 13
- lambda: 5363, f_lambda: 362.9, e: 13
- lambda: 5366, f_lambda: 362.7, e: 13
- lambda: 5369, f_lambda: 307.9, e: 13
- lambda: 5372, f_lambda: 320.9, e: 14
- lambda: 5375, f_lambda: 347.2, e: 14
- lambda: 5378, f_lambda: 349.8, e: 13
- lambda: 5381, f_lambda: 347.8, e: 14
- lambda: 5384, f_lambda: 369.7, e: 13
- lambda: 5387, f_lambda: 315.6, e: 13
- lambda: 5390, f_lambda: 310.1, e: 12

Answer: 0.165 mag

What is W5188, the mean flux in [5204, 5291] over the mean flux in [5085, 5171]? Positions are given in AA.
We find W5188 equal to 1.08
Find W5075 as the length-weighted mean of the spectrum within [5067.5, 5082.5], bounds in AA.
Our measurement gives 288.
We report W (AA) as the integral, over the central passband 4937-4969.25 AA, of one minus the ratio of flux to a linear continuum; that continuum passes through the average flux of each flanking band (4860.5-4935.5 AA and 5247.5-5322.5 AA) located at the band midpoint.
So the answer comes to -1.3 AA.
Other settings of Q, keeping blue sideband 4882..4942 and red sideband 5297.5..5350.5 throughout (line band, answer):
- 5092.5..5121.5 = 0.13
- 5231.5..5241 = 0.08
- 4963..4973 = 0.04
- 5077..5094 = 0.11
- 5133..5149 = 0.19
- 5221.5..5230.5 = 0.06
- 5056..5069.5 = 0.10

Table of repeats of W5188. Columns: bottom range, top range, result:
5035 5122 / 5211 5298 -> 1.07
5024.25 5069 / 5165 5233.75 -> 0.94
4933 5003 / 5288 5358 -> 1.07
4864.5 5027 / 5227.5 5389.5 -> 1.07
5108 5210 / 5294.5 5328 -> 1.23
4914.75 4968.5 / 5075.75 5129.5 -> 0.90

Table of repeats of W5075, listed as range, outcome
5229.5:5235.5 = 302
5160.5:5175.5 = 234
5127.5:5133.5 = 290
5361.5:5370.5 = 344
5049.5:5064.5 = 285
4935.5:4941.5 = 323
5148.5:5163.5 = 301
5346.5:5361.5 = 351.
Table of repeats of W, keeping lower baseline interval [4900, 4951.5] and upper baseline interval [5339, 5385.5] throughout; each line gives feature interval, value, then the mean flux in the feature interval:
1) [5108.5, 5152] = 7.2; 278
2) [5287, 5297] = 0.3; 331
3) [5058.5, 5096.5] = 4.4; 292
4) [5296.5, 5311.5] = 0.6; 328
